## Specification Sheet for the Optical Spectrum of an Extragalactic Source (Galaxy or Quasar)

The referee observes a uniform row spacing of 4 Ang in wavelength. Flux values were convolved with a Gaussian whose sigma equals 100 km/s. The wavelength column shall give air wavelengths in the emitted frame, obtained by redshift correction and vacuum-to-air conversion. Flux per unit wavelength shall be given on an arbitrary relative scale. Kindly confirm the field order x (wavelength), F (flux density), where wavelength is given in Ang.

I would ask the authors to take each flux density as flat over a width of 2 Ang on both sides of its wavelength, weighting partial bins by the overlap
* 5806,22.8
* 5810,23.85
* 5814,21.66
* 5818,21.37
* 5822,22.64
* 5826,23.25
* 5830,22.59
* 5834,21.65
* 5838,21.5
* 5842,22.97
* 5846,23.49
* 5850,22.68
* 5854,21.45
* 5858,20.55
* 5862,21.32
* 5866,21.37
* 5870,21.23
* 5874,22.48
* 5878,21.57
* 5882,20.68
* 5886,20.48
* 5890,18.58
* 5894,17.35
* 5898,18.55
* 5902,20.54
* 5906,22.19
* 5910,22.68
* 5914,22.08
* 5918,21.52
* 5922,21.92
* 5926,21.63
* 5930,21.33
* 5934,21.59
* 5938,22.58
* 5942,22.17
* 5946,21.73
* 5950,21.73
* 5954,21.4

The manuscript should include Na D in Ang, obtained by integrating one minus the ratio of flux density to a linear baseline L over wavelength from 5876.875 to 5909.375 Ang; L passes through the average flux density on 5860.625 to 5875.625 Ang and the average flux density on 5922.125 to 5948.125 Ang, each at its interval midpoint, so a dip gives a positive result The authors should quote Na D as 2.4 Ang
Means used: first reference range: 21.6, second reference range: 21.8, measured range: 20.1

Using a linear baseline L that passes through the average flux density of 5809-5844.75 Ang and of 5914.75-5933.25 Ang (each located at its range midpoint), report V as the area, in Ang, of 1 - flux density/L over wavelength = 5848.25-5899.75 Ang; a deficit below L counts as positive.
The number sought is 3.2 Ang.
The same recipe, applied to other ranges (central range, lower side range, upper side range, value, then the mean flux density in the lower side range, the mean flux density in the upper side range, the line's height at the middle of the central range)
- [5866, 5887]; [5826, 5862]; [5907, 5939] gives 0.7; 22.1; 21.9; 22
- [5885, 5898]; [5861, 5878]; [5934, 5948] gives 1.9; 21.6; 22.1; 21.8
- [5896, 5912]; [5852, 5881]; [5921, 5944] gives 0.5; 21.4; 21.9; 21.7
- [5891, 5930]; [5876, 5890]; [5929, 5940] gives 0.7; 20.6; 21.9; 21.3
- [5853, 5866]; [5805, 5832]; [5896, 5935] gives 0.6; 22.6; 21.4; 22.1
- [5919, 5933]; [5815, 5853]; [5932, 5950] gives 0.3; 22.4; 22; 22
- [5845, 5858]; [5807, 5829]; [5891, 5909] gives -0.4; 22.6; 19.8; 21.4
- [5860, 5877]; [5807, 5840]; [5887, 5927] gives -0.1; 22.3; 20.7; 21.4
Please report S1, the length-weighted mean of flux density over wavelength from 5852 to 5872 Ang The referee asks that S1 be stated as 21.2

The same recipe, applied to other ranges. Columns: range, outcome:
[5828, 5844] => 22.2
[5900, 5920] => 21.8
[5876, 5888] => 20.9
